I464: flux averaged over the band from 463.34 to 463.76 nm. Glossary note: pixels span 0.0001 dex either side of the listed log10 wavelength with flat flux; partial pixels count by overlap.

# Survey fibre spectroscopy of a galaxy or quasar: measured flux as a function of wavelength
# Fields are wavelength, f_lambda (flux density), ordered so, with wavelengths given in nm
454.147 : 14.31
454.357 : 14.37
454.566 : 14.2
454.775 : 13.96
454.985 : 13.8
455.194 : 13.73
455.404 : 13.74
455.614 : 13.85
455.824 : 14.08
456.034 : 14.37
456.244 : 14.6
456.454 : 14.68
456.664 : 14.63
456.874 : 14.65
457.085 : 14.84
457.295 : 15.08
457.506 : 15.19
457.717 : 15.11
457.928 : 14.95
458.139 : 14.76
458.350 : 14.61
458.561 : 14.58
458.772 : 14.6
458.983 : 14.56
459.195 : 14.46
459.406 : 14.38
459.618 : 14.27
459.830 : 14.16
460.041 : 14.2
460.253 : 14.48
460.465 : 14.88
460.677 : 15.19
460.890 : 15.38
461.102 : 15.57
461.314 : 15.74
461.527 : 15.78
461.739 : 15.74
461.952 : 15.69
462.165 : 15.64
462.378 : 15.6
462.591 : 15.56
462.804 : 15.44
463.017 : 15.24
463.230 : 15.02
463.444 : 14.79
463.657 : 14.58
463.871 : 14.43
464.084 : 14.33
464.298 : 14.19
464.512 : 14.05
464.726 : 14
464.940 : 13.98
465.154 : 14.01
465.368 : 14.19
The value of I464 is 14.7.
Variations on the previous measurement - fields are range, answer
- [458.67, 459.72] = 14.5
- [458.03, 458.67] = 14.7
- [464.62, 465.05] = 14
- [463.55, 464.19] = 14.5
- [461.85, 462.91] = 15.6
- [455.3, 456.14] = 14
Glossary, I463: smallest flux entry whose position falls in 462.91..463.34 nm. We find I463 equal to 15.02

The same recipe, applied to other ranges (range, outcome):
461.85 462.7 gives 15.56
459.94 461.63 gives 14.2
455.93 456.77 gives 14.37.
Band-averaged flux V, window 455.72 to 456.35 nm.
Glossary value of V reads 14.4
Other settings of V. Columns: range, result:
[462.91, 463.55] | 15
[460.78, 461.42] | 15.6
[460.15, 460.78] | 14.9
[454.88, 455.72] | 13.8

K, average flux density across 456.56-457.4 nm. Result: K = 14.8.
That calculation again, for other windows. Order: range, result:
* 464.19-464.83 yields 14.1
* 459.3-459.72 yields 14.3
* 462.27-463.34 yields 15.4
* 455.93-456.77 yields 14.6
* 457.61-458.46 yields 14.9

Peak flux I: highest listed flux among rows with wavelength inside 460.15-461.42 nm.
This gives 15.74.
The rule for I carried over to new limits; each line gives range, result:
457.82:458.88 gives 14.95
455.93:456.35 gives 14.6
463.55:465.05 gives 14.58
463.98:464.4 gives 14.33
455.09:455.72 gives 13.85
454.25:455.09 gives 14.37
